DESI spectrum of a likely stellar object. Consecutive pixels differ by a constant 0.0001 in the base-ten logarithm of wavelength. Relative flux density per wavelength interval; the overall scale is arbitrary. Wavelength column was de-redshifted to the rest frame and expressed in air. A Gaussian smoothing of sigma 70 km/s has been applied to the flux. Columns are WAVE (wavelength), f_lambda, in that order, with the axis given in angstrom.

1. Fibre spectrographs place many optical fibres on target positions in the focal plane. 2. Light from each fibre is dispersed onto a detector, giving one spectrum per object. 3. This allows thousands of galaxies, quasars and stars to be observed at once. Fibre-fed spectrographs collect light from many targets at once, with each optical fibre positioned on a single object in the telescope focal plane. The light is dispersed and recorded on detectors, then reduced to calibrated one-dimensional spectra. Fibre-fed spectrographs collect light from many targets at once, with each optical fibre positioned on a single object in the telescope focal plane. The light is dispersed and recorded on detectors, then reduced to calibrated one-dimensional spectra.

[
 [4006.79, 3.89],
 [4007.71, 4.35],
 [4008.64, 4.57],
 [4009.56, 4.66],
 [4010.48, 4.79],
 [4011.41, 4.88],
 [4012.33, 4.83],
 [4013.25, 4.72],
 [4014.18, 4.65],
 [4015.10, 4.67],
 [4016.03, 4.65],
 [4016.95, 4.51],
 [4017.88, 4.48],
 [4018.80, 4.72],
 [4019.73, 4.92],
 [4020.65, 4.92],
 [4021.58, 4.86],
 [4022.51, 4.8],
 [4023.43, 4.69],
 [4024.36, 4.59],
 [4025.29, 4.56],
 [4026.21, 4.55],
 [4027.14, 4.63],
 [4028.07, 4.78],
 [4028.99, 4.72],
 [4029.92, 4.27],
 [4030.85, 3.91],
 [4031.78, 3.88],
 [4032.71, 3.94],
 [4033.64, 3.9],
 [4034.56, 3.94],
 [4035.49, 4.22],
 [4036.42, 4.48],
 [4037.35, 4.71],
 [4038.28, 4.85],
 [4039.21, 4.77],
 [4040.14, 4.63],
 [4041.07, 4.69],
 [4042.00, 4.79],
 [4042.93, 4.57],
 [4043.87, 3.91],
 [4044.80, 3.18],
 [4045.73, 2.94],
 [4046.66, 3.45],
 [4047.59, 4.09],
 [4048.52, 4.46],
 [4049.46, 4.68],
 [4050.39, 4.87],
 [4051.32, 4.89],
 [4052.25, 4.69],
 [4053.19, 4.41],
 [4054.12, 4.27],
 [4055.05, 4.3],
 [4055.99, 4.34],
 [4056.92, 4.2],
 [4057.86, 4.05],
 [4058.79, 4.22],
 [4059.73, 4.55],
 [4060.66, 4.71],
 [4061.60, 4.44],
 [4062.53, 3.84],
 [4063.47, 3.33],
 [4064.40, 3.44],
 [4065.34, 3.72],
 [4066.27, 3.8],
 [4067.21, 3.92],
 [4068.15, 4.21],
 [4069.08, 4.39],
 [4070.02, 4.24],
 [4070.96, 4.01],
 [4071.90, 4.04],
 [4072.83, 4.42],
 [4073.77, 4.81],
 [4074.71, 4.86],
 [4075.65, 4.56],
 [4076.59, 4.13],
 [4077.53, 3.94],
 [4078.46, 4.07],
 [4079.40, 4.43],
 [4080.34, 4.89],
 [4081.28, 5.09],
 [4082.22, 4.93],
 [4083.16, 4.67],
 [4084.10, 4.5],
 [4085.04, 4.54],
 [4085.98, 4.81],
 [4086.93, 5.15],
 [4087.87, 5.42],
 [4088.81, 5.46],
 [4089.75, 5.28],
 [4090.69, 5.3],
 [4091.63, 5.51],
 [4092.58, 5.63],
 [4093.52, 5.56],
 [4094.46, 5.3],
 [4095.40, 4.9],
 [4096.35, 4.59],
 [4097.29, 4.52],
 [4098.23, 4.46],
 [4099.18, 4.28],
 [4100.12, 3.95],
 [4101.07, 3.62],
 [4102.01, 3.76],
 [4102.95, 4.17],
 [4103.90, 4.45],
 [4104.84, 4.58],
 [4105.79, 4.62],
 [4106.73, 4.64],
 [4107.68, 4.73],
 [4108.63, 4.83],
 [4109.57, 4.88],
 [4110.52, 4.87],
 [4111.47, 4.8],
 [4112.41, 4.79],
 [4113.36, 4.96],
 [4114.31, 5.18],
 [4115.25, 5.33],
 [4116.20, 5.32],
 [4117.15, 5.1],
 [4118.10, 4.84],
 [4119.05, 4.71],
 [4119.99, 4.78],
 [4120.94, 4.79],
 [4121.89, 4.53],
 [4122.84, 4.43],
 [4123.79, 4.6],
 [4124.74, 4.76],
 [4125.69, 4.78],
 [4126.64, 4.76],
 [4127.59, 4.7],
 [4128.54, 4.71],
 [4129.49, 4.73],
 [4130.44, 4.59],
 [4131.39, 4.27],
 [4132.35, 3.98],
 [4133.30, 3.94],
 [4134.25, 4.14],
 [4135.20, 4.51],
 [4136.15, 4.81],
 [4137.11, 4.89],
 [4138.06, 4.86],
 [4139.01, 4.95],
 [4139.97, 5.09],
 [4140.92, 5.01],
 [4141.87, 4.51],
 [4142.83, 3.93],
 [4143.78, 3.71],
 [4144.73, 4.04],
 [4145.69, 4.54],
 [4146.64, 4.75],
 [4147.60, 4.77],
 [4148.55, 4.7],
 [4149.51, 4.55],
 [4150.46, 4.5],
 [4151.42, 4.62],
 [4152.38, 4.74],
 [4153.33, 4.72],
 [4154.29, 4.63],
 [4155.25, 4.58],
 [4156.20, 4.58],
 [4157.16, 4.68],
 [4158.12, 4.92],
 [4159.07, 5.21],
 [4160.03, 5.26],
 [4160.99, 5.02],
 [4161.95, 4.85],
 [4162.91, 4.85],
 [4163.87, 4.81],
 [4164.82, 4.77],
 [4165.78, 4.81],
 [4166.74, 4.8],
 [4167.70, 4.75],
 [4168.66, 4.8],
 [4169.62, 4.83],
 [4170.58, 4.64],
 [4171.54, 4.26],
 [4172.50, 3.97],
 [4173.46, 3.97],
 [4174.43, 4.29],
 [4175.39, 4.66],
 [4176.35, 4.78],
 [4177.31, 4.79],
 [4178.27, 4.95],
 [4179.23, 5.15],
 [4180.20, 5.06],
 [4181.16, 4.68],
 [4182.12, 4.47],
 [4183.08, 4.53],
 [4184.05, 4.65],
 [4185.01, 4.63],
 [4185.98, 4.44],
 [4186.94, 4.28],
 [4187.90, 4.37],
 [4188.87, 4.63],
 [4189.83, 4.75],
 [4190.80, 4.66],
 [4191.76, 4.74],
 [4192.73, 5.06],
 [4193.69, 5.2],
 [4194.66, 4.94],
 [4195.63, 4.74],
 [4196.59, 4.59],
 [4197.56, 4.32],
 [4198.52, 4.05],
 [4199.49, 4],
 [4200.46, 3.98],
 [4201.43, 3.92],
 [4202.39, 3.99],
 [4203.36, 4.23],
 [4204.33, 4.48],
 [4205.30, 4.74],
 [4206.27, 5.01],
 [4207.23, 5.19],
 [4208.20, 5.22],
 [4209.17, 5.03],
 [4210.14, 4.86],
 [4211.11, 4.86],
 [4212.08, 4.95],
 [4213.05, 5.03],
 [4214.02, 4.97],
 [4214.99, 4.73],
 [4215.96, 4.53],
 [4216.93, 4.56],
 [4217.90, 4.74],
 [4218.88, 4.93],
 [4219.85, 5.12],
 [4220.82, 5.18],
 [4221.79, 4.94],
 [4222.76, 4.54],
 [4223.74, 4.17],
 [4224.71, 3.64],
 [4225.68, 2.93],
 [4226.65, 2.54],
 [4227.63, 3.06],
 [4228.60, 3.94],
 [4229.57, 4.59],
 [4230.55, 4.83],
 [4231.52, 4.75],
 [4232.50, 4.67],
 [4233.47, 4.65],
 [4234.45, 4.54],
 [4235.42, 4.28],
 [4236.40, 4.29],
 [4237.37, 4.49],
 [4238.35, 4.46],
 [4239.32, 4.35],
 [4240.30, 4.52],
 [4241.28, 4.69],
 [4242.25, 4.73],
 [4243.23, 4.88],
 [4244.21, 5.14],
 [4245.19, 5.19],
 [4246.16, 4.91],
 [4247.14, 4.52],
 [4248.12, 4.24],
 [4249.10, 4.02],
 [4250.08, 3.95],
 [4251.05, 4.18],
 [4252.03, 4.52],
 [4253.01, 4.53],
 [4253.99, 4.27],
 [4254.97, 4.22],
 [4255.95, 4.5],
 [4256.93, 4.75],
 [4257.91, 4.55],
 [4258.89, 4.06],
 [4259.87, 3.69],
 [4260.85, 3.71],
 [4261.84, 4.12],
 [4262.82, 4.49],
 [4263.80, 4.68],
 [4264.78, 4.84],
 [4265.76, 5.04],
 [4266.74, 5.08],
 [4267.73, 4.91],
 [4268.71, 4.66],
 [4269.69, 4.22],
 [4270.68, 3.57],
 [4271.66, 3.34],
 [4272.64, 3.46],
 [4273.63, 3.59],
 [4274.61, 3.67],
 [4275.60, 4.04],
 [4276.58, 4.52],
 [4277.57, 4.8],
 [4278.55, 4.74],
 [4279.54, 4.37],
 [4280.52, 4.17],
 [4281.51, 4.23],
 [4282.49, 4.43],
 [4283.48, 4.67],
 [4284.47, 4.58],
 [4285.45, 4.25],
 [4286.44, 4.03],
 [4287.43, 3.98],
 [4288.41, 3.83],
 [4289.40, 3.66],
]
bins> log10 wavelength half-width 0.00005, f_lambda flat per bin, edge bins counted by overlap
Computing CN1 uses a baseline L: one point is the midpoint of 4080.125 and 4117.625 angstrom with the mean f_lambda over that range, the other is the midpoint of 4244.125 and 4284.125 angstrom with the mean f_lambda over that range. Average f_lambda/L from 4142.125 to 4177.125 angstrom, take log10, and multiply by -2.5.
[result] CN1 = 0.01 mag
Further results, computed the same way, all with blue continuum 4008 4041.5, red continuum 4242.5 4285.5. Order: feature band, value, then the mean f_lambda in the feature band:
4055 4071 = 0.11 mag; 4.09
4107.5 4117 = -0.11 mag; 4.98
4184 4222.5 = -0.06 mag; 4.68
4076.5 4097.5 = -0.09 mag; 4.92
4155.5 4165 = -0.10 mag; 4.9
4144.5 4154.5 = -0.03 mag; 4.61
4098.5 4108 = 0.06 mag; 4.28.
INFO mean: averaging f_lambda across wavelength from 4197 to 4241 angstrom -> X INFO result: 4.46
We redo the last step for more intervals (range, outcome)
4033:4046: 4.27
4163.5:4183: 4.66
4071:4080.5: 4.38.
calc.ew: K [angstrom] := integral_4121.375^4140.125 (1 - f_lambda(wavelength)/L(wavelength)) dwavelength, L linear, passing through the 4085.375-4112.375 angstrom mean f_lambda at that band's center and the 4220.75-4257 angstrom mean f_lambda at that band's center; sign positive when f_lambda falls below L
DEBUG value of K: 0.39 angstrom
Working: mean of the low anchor 4.79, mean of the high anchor 4.37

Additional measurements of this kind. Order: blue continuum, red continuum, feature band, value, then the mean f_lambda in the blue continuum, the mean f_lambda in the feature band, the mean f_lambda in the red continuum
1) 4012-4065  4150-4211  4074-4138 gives -2.8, 4.38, 4.71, 4.66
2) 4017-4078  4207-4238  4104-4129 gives -2.3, 4.33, 4.8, 4.52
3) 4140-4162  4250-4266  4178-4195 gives -0.7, 4.65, 4.73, 4.36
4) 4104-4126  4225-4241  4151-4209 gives -2.5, 4.81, 4.66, 4.18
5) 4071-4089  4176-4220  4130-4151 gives 0.7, 4.64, 4.5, 4.68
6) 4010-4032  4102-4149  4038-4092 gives 2.5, 4.63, 4.42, 4.65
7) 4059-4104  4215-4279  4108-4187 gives -4.0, 4.51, 4.68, 4.38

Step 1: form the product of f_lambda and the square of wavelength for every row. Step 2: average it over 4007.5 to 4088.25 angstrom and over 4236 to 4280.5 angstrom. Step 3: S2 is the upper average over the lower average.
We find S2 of 1.10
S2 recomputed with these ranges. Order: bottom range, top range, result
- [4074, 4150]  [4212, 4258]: 1.01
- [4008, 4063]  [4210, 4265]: 1.10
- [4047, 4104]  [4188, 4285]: 1.07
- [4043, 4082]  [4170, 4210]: 1.16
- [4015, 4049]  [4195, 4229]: 1.11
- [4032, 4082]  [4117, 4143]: 1.12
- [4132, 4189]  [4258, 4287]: 0.97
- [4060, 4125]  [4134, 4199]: 1.05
